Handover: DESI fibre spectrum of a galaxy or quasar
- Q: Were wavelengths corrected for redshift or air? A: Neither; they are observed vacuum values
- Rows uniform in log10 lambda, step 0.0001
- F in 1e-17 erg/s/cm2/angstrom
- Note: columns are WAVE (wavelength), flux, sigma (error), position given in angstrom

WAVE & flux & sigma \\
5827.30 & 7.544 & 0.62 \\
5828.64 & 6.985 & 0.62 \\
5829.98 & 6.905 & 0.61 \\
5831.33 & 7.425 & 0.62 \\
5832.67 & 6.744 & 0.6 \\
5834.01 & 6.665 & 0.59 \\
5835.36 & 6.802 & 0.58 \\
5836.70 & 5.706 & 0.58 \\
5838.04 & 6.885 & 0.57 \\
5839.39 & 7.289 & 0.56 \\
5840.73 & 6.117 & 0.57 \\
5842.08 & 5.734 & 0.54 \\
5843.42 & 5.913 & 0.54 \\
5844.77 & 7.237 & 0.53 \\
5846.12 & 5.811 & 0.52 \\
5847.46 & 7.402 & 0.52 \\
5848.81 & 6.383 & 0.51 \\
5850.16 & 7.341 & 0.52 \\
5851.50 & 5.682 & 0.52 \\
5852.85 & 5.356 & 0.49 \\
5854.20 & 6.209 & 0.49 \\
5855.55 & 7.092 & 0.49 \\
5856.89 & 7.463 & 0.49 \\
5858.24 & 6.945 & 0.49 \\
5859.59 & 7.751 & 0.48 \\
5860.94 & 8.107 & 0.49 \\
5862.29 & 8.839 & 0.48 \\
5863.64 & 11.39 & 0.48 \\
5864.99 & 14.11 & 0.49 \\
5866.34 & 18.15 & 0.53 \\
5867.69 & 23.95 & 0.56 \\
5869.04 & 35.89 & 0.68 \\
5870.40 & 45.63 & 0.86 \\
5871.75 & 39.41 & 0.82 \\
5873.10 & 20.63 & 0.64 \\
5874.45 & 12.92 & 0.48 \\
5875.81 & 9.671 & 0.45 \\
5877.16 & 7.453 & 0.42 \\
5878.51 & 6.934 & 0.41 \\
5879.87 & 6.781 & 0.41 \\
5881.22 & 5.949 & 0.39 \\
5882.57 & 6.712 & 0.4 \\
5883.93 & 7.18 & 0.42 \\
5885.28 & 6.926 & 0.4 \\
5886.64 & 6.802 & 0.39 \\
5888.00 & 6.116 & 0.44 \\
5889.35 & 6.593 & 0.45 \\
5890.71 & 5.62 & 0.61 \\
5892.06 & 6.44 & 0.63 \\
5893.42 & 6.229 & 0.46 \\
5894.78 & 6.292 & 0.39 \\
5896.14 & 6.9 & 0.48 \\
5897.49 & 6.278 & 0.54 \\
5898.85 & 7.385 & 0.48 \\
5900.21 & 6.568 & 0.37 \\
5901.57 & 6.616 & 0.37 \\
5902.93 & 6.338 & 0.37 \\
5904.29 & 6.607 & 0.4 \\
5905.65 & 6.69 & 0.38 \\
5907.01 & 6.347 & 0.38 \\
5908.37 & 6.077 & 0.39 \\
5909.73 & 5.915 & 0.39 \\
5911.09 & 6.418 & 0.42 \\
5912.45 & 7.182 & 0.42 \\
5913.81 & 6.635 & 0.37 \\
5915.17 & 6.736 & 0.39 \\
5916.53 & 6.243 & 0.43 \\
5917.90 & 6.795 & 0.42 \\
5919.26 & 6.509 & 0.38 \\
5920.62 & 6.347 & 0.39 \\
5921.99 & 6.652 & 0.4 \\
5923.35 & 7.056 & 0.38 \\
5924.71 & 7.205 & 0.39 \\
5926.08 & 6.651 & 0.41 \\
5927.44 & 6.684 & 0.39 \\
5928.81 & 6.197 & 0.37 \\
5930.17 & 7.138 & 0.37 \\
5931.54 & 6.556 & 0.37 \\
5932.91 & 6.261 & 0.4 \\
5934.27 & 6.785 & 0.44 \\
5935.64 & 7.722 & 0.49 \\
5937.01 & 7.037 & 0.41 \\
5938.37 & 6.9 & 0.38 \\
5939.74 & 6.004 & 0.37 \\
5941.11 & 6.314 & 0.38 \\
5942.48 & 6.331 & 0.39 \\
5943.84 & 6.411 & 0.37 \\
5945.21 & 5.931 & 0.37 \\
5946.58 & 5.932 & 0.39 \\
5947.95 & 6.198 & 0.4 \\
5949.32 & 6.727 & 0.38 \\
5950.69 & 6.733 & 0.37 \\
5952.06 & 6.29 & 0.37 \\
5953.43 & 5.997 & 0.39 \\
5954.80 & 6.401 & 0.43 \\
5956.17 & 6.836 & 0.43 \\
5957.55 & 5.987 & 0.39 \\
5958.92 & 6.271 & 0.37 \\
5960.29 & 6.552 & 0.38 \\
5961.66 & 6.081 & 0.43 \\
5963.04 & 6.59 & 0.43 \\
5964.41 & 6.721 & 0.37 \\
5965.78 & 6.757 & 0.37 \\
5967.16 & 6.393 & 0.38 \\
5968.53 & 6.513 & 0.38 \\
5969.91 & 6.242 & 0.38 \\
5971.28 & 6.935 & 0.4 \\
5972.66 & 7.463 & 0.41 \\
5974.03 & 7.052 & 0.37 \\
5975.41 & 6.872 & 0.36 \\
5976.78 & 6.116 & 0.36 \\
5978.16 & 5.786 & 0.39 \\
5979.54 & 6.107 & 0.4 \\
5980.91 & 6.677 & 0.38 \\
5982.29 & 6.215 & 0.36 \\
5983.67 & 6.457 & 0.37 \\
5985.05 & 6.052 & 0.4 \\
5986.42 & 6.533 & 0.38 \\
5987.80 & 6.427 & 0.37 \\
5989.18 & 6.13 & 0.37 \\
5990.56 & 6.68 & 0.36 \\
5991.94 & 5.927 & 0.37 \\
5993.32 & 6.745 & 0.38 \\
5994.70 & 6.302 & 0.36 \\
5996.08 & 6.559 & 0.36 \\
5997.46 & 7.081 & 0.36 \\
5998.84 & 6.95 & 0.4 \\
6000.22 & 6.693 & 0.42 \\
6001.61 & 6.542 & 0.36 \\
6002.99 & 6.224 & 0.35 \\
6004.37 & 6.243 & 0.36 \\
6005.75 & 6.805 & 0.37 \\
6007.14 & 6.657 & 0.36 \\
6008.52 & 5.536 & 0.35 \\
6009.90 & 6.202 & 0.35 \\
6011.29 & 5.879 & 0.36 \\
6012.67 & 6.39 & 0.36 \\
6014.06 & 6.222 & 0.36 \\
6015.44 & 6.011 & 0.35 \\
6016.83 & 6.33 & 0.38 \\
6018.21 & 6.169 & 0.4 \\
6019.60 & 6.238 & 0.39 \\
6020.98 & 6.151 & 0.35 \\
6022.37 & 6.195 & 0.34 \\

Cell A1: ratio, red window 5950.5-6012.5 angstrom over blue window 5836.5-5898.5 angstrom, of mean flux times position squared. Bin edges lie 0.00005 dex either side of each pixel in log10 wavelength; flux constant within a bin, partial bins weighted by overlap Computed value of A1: 0.65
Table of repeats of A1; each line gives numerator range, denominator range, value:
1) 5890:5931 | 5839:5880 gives 0.54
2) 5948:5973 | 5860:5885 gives 0.42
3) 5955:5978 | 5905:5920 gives 1.03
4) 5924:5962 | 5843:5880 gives 0.52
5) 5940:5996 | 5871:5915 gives 0.79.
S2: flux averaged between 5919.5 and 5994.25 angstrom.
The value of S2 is 6.51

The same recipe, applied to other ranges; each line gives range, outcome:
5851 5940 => 9.2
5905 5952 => 6.57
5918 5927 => 6.74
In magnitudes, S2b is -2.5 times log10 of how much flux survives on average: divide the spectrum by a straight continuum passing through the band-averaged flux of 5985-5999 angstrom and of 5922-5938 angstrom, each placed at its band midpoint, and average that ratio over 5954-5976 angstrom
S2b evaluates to 0.01 mag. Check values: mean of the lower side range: 6.84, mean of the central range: 6.6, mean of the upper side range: 6.5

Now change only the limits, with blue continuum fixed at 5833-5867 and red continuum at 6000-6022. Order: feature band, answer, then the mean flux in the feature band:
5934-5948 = 0.06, 6.51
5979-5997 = 0.01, 6.38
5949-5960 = 0.06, 6.4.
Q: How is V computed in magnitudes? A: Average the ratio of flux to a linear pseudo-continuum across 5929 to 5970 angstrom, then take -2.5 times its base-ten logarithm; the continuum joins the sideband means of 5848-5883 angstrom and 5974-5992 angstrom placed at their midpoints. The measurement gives 0.262 mag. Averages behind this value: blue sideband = 13.2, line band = 6.49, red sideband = 6.35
